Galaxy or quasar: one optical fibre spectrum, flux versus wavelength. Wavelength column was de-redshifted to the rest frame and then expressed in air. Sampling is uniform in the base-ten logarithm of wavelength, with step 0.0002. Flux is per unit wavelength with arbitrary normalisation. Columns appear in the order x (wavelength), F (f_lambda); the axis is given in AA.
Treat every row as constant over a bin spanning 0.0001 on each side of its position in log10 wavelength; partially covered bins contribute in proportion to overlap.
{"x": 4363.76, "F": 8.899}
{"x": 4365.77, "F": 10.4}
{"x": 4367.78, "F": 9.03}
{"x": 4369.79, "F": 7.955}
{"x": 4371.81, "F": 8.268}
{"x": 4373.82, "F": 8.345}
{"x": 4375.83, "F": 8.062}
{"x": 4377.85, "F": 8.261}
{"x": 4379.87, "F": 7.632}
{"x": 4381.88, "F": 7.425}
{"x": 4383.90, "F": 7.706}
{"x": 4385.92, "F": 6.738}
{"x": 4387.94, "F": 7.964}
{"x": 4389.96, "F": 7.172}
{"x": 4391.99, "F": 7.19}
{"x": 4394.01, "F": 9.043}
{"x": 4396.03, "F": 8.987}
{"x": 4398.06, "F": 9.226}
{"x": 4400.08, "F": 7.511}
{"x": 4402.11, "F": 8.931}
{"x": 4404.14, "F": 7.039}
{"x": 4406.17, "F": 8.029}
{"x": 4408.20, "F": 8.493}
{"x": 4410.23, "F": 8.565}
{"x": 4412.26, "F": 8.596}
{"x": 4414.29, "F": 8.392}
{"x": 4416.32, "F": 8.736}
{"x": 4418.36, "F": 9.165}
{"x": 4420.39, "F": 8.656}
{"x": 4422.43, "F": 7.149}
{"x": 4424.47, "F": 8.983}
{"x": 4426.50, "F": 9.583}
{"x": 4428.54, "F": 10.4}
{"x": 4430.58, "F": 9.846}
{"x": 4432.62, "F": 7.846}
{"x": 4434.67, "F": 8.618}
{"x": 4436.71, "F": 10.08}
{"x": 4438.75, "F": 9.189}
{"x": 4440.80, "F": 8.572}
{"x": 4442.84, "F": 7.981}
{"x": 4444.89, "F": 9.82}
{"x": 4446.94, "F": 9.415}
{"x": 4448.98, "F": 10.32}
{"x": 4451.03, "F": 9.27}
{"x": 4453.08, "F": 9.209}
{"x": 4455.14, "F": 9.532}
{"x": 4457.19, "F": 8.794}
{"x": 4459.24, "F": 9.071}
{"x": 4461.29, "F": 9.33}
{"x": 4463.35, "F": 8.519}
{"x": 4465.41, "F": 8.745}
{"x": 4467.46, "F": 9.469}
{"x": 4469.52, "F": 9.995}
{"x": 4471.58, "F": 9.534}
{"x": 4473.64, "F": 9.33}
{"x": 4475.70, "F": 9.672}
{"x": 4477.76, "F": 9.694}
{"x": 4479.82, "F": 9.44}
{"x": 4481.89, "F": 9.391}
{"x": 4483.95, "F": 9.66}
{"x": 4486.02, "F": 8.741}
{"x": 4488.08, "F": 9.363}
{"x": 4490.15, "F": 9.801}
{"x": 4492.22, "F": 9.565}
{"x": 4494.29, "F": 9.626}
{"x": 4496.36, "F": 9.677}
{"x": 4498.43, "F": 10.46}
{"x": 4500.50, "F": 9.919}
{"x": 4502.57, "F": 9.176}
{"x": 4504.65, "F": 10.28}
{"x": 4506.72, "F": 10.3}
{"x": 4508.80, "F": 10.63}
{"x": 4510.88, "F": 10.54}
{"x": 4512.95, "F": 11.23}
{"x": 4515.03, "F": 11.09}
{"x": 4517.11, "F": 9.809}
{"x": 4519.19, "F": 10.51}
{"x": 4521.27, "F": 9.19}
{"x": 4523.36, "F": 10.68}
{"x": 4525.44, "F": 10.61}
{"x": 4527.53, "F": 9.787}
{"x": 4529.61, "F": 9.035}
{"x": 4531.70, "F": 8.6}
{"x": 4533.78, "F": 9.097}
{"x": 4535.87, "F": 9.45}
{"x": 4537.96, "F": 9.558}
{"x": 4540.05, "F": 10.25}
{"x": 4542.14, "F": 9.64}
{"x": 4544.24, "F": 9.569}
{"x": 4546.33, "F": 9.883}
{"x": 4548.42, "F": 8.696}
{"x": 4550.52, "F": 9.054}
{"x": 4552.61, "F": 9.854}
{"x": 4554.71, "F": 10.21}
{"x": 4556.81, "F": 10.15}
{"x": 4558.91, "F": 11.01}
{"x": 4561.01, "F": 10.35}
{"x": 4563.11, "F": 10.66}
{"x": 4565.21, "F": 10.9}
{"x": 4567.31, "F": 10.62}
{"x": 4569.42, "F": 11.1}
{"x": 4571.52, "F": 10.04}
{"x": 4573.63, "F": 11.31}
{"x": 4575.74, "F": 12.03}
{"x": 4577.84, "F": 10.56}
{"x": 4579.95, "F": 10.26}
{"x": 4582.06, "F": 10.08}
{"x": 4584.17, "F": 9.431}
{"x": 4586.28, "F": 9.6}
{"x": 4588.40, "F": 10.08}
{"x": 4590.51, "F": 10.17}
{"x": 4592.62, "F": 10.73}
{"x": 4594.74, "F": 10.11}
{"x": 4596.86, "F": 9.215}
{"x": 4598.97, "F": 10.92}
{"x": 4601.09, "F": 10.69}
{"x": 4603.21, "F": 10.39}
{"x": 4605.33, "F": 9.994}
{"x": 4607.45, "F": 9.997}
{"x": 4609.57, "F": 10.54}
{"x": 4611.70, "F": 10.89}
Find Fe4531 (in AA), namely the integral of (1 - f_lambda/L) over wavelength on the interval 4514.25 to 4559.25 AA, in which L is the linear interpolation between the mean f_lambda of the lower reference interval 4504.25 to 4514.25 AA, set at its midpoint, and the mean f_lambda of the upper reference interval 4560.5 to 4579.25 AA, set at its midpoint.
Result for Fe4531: 4.0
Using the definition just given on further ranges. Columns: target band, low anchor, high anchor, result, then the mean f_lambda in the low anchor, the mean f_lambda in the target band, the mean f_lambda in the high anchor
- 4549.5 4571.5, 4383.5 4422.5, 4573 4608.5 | -0.9 AA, 8.2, 10.4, 10.3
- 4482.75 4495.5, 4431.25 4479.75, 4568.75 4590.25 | 0.1 AA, 9.23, 9.46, 10.4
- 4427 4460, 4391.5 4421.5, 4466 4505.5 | -1.0 AA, 8.46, 9.25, 9.61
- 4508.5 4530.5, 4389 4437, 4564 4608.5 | -1.3 AA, 8.57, 10.3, 10.4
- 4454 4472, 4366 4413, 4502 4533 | 0.1 AA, 8.13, 9.21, 10.1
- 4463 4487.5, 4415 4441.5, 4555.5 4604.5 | 0.2 AA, 8.98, 9.37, 10.4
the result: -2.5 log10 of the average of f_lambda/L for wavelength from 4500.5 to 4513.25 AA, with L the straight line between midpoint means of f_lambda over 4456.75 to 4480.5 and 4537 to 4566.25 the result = -0.07 mag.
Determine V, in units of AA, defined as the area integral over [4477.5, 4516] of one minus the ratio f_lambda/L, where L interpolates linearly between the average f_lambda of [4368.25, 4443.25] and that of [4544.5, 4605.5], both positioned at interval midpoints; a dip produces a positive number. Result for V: -2.1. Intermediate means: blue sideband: 8.4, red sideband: 10.3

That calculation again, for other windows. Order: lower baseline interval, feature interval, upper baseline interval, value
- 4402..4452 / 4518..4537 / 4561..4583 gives 0.94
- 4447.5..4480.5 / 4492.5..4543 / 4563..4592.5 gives -0.32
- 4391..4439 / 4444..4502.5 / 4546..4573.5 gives -1.07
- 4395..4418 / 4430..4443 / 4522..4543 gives -0.27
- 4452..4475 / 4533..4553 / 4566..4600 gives 1.01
